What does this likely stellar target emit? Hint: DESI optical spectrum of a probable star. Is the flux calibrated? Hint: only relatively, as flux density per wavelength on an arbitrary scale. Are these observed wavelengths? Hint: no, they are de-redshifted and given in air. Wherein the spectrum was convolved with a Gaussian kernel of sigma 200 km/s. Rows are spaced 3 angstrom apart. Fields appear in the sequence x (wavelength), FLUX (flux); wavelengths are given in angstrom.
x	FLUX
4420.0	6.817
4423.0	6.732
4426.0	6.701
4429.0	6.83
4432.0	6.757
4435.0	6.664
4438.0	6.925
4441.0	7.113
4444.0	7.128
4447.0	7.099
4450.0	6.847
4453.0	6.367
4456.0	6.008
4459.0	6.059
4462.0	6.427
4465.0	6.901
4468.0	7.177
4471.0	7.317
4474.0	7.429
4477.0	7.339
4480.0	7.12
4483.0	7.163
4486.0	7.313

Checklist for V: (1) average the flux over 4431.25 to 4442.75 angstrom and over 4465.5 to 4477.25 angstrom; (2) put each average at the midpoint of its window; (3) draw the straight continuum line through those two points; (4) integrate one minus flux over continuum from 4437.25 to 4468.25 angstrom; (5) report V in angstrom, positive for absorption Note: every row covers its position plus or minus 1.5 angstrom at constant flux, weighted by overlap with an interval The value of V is 1.53 angstrom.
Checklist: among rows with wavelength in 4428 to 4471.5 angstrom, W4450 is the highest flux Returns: 7.317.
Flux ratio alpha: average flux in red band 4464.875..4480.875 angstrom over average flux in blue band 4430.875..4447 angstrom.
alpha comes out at 1.04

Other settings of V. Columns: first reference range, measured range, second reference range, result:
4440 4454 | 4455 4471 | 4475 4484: 1.1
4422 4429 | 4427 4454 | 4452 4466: -1.3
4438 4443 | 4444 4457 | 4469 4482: 0.8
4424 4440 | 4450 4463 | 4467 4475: 1.5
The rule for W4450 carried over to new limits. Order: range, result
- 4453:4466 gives 6.901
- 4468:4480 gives 7.429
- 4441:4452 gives 7.128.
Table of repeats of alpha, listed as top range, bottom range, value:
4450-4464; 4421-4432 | 0.93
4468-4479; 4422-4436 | 1.09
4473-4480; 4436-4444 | 1.04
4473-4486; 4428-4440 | 1.07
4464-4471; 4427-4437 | 1.05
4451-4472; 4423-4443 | 0.97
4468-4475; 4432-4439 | 1.08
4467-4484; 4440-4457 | 1.07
